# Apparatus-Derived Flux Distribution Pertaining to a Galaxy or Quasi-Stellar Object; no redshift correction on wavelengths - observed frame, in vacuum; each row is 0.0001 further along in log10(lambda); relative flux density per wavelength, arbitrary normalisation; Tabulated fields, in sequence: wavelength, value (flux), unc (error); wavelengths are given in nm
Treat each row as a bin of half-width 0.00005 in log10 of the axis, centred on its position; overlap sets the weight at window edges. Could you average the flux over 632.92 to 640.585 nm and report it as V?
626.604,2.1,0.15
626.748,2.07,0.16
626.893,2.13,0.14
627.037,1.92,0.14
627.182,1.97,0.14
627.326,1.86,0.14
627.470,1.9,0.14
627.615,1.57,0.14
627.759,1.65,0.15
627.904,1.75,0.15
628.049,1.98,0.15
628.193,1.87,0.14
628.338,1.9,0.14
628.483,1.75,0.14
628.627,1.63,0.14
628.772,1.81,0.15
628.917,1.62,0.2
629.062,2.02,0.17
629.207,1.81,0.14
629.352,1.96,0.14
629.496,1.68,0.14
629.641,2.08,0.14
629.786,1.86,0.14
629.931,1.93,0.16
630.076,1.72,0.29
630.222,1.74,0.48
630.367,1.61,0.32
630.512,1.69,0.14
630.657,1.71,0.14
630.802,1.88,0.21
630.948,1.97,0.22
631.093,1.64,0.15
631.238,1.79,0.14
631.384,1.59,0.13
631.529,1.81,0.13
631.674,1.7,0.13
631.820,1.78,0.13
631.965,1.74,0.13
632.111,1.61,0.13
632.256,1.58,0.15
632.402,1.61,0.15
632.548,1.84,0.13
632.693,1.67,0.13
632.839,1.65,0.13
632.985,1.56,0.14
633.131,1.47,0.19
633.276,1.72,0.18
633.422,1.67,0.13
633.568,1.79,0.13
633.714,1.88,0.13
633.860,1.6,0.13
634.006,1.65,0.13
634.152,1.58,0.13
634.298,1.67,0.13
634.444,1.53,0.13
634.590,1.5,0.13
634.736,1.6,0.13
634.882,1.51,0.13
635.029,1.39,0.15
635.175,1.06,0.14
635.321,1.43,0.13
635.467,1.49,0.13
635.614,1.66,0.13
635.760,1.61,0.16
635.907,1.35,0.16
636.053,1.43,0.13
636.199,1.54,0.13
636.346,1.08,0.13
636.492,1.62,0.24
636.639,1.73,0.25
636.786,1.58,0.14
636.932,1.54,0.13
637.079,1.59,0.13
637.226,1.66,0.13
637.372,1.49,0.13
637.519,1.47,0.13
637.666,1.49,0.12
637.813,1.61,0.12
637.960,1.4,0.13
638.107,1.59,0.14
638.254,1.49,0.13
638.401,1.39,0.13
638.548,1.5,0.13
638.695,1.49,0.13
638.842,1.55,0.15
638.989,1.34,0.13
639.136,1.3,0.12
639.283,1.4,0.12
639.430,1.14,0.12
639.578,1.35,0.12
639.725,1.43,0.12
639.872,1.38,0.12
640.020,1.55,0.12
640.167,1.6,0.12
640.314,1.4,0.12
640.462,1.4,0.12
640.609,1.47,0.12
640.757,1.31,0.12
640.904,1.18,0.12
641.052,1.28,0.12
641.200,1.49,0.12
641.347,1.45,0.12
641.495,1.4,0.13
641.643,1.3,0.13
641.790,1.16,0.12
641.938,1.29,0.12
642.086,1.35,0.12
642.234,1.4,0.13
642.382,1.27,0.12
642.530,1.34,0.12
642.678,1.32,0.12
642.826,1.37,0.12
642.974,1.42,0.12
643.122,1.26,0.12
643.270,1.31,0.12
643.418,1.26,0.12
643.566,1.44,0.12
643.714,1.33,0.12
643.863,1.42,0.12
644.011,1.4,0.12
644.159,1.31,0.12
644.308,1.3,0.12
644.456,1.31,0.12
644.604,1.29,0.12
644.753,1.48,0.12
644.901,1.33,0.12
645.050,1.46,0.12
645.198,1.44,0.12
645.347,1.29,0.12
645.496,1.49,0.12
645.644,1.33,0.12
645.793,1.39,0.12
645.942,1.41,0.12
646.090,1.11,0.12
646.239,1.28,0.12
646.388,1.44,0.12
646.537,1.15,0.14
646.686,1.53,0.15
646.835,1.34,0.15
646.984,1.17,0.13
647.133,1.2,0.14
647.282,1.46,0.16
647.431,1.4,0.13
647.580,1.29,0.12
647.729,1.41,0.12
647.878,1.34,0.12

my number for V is 1.5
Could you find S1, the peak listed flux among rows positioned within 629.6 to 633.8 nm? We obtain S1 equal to 2.08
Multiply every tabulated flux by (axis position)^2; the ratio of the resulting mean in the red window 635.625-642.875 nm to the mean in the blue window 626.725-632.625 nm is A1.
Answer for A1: 0.82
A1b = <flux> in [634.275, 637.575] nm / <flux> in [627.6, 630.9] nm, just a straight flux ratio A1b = 0.83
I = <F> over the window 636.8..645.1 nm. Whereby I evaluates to 1.4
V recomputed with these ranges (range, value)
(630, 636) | 1.63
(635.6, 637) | 1.51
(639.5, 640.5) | 1.44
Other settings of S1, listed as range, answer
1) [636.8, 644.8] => 1.66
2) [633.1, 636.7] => 1.88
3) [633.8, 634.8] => 1.67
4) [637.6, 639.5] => 1.61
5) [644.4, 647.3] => 1.53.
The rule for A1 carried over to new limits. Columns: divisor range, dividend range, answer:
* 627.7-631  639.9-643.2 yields 0.78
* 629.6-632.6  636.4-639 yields 0.89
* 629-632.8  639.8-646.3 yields 0.80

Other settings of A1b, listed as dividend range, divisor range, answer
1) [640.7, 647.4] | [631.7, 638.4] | 0.86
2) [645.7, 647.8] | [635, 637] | 0.90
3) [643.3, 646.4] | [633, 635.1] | 0.84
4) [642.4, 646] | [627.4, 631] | 0.76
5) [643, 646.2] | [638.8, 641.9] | 0.98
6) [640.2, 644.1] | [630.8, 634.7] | 0.80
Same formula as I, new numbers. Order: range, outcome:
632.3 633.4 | 1.64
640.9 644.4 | 1.34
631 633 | 1.69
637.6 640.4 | 1.44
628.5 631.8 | 1.78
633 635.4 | 1.57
